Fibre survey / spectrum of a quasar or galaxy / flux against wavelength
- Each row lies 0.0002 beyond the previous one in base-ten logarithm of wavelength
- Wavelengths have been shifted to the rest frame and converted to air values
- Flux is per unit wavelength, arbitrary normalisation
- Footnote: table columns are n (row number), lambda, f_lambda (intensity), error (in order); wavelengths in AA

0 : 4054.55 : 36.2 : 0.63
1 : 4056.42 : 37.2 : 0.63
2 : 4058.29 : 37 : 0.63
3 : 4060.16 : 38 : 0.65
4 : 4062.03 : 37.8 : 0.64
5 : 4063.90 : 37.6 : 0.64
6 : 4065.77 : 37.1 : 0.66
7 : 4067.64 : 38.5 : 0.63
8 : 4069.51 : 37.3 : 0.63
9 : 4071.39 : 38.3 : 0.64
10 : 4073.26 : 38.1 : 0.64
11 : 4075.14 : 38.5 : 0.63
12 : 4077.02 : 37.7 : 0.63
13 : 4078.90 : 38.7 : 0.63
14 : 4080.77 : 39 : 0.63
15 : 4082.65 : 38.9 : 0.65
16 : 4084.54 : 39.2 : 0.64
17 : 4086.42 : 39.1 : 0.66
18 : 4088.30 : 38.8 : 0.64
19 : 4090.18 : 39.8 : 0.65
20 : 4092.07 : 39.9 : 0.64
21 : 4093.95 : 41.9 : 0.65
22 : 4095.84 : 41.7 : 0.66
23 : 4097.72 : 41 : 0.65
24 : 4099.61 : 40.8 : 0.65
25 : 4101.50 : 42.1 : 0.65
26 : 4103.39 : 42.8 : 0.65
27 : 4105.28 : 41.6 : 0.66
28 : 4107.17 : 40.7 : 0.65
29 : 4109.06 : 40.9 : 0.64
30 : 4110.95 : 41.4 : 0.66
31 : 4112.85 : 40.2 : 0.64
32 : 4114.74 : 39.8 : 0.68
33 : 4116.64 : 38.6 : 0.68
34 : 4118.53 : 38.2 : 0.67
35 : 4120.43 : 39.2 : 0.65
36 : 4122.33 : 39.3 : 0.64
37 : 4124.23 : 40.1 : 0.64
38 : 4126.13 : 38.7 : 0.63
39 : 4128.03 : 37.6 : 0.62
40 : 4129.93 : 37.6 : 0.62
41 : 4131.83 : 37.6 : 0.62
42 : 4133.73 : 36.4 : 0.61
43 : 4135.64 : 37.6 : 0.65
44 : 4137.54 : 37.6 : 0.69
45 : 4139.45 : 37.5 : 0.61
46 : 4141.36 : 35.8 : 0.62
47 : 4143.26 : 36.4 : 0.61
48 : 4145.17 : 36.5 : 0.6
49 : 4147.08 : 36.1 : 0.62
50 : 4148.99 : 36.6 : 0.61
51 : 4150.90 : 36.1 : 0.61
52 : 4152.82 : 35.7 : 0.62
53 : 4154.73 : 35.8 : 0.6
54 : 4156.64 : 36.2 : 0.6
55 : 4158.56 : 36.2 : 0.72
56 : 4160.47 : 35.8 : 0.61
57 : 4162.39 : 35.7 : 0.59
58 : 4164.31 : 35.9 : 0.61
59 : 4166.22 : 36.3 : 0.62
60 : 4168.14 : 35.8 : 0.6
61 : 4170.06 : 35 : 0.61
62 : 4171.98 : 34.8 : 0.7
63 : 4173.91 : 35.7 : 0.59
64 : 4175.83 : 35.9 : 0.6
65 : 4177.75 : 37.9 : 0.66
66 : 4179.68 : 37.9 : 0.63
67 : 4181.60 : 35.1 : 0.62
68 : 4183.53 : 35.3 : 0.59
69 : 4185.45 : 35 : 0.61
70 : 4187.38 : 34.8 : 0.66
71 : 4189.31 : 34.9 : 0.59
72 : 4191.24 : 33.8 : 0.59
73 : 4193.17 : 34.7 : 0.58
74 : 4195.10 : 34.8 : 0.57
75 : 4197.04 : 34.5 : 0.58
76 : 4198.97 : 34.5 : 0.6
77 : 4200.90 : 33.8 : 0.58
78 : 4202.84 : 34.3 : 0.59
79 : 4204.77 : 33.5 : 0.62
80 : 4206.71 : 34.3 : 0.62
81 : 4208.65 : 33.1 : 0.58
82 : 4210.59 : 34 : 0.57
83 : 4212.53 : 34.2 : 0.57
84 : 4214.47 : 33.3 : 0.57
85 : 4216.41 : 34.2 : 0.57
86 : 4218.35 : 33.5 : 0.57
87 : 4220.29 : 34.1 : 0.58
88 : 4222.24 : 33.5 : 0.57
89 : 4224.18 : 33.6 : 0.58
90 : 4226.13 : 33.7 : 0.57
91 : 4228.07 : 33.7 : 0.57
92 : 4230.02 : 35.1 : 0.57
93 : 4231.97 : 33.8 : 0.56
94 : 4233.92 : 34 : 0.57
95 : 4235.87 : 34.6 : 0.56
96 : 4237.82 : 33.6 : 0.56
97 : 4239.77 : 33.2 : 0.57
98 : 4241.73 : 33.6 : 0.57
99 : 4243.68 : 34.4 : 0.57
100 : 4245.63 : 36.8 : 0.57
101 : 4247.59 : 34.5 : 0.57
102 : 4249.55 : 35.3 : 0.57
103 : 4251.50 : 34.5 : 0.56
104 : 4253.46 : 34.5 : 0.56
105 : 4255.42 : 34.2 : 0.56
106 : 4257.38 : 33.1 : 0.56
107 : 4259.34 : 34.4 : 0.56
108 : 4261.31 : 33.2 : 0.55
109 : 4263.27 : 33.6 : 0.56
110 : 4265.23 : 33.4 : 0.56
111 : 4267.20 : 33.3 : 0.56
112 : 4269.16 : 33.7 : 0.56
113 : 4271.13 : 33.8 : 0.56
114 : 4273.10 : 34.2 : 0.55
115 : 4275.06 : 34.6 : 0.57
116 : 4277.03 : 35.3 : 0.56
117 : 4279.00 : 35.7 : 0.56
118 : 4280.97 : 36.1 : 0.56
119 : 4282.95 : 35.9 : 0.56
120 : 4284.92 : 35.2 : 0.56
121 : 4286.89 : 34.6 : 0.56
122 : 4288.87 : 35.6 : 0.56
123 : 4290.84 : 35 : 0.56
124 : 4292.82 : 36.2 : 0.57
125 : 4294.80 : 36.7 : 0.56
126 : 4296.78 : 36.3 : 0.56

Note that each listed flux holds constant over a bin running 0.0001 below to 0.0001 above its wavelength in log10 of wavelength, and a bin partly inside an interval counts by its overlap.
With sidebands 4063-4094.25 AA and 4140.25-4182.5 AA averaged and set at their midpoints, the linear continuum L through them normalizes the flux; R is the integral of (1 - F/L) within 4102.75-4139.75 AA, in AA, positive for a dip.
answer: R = -1.8 AA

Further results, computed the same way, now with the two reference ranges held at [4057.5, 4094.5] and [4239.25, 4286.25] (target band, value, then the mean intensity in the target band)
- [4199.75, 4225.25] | 1.25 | 33.8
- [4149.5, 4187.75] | 0.67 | 35.9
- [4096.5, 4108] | -1.08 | 41.5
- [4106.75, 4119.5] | -0.75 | 39.9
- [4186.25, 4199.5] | 0.52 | 34.6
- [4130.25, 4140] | -0.03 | 37.4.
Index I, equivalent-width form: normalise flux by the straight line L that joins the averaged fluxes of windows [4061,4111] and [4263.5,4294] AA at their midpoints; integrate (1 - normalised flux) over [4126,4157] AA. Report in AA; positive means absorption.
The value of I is 1.2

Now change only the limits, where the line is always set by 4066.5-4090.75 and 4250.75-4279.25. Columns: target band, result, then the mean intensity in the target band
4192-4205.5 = 0.51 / 34.3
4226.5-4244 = 0.40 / 34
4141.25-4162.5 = 0.41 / 36.1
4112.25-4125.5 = -0.60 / 39.3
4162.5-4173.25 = 0.25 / 35.6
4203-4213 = 0.45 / 33.8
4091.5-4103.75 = -1.07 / 41.4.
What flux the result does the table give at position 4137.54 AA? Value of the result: 37.6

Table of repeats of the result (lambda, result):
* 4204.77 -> 33.5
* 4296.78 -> 36.3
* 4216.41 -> 34.2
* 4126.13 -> 38.7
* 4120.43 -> 39.2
